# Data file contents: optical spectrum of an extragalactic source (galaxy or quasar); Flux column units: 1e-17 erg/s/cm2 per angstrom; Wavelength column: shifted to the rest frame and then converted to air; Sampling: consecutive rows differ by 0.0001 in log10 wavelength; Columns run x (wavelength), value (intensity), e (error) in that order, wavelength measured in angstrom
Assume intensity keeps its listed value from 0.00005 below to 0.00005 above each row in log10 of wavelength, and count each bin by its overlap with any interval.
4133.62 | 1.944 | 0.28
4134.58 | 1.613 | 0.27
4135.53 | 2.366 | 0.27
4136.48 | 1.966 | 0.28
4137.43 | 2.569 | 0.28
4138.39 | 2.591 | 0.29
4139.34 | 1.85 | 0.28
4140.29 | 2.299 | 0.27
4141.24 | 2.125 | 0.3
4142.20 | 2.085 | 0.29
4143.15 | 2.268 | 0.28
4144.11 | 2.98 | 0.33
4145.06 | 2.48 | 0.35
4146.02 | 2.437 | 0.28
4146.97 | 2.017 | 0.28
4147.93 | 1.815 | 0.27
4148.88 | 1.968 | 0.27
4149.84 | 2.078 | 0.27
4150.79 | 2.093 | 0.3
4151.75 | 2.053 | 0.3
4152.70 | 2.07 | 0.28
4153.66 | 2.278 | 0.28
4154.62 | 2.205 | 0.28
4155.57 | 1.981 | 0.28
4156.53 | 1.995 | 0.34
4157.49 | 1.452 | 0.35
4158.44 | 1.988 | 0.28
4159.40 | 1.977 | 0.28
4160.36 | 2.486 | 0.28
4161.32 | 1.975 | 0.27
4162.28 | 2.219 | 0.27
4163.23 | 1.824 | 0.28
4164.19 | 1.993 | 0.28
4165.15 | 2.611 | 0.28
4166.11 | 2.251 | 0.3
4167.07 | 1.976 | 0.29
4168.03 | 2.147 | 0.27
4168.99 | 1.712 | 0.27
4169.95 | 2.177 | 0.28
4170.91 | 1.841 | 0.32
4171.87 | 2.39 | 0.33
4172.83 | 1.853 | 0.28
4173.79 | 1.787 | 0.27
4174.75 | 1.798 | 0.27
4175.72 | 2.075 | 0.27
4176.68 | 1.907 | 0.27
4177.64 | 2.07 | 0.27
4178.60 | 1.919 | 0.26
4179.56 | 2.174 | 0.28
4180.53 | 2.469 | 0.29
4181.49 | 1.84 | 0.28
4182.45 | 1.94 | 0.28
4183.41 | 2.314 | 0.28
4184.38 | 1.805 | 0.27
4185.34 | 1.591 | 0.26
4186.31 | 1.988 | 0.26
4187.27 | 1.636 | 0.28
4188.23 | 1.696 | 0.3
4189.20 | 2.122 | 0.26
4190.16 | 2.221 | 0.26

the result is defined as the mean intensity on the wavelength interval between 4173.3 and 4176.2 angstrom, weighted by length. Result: 1.88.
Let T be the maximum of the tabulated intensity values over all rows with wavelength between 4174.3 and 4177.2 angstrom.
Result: 2.075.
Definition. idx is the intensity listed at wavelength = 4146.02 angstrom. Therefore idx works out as 2.437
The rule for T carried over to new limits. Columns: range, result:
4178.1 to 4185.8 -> 2.469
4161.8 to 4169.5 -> 2.611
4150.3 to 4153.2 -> 2.093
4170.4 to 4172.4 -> 2.39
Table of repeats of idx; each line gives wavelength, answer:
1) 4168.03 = 2.147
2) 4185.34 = 1.591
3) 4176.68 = 1.907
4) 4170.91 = 1.841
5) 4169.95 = 2.177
